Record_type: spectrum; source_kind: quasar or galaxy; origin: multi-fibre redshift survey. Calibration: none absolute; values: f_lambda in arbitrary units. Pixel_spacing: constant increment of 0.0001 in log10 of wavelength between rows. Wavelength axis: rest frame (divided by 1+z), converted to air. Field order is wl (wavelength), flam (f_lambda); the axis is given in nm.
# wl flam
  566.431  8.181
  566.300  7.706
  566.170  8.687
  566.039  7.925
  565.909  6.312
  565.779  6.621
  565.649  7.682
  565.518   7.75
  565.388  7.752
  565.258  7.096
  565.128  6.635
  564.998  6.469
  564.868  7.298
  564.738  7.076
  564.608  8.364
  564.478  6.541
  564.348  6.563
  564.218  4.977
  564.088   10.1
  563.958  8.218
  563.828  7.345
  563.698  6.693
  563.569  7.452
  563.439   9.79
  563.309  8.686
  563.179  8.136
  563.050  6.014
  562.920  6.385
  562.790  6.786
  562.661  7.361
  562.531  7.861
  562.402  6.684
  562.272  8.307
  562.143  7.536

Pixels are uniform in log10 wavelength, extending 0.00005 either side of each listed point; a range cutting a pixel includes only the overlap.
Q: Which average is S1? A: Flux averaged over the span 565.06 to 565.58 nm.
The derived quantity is 7.31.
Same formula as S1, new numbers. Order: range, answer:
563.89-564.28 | 7.78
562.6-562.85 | 7.09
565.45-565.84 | 7.36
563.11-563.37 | 8.37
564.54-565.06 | 7.3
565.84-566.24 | 7.64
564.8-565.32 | 6.88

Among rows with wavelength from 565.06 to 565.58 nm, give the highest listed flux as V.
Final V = 7.752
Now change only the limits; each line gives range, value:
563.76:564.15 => 10.1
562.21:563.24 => 8.307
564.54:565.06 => 8.364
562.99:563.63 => 9.79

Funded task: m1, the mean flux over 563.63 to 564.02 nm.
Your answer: 7.42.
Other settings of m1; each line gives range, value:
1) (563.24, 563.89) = 7.99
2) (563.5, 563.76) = 7.13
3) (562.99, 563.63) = 8.03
